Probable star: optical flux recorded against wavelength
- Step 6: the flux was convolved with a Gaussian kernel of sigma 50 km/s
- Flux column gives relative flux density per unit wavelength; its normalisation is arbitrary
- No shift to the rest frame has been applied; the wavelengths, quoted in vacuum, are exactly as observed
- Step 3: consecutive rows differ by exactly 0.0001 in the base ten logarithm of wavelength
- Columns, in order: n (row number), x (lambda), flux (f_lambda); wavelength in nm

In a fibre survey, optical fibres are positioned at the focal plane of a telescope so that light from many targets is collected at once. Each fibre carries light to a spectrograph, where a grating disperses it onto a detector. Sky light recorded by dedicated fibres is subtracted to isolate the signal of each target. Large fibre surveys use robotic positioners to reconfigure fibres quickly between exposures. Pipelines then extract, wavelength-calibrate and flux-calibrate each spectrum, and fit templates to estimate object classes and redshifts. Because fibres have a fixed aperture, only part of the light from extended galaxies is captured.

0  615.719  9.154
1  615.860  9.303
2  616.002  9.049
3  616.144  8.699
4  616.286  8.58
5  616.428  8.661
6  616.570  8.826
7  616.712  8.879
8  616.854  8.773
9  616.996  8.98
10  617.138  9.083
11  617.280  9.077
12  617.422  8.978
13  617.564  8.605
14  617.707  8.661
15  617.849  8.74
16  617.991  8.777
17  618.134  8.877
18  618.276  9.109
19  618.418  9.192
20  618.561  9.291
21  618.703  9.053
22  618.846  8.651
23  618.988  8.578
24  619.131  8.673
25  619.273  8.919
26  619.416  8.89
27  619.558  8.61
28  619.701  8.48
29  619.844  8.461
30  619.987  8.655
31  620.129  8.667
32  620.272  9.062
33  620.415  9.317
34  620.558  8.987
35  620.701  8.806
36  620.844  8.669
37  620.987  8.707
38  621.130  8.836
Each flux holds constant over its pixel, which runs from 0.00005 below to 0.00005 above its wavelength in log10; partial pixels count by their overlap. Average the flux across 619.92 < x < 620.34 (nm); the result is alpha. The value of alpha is 8.81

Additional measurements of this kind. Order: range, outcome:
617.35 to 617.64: 8.78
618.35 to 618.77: 9.18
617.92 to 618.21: 8.83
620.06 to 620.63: 9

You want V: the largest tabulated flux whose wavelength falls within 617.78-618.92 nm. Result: 9.291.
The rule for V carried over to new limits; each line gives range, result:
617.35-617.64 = 8.978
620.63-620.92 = 8.806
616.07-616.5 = 8.699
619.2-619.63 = 8.919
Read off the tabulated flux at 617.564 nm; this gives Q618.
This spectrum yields 8.605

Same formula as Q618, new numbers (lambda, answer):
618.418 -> 9.192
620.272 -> 9.062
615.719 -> 9.154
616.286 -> 8.58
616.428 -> 8.661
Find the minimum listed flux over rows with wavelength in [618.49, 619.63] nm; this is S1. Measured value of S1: 8.578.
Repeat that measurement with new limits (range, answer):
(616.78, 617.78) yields 8.605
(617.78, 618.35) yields 8.74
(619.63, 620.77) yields 8.461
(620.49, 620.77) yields 8.806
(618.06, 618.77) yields 8.877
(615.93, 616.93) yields 8.58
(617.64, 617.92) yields 8.661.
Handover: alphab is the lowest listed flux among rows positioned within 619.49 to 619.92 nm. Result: 8.461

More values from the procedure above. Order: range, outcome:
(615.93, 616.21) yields 8.699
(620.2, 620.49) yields 9.062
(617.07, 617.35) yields 9.077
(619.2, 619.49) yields 8.89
